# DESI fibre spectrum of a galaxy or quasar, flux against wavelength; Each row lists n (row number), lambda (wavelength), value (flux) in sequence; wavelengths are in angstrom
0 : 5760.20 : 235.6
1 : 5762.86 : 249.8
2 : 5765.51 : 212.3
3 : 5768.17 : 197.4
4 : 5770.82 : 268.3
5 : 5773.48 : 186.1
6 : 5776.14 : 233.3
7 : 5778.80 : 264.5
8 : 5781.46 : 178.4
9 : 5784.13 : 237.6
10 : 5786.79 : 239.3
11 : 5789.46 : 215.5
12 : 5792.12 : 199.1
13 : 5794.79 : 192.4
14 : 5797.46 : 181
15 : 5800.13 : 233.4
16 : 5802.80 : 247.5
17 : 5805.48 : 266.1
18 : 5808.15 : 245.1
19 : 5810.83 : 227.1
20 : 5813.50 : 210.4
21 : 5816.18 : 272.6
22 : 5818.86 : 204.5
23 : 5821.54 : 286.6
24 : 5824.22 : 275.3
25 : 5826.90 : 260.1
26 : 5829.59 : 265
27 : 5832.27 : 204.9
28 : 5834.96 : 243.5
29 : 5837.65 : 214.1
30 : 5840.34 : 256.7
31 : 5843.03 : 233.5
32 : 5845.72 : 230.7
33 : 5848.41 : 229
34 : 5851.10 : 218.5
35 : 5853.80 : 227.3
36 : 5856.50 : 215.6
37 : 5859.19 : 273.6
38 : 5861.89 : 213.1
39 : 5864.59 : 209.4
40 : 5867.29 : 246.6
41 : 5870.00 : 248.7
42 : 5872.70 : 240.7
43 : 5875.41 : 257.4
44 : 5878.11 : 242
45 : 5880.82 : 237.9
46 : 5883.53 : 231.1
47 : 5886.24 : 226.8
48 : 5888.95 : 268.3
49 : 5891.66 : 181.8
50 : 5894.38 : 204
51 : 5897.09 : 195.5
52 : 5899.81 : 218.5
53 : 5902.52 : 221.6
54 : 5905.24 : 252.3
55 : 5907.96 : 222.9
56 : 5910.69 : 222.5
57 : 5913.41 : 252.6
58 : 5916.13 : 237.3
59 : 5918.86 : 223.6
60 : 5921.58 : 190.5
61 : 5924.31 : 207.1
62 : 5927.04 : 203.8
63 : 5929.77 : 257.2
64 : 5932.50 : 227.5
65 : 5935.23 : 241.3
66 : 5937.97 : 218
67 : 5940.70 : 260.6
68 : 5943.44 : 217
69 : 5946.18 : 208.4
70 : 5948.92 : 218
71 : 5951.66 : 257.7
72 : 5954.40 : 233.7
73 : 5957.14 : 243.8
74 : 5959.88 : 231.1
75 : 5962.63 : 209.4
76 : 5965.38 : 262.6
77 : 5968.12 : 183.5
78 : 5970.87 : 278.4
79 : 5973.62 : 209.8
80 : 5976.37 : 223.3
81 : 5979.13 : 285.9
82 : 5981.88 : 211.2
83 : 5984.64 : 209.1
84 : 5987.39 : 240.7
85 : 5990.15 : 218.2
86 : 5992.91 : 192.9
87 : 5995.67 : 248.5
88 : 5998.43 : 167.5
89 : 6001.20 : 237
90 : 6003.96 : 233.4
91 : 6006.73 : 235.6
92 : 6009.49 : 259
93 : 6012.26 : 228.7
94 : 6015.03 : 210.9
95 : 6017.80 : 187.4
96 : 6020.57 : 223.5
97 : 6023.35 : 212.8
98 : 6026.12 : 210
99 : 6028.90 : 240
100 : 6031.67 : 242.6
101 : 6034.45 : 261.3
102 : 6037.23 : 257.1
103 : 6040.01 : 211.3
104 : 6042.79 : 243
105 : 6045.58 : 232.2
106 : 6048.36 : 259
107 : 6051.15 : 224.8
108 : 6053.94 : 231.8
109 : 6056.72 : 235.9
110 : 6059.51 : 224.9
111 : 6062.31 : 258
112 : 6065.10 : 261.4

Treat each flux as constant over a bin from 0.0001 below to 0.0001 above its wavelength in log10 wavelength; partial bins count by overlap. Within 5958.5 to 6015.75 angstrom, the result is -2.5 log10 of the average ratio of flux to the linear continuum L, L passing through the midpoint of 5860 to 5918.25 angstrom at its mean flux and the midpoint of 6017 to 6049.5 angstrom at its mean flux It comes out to 0.02 mag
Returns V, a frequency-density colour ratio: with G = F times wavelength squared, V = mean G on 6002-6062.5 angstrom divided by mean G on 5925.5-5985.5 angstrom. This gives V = 1.03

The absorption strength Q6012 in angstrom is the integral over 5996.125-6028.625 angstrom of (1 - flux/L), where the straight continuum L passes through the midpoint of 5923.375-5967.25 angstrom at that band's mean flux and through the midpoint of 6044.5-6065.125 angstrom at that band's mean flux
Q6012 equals 2.2 angstrom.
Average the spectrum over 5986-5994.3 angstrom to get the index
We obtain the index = 217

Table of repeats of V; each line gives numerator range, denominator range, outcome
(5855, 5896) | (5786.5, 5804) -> 1.12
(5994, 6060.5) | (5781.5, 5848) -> 1.06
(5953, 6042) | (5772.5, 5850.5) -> 1.05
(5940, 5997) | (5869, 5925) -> 1.04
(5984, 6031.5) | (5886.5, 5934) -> 1.03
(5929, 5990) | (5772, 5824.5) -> 1.07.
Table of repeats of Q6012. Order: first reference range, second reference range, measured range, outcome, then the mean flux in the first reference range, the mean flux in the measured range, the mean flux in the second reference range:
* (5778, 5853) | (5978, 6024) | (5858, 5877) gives -0.9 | 233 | 241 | 223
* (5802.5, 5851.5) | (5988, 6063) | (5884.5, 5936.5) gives 2.8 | 242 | 224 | 229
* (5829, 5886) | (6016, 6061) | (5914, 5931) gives 0.9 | 235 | 221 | 231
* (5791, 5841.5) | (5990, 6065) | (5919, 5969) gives 1.3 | 236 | 227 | 230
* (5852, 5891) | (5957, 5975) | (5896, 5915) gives 0.6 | 237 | 227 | 230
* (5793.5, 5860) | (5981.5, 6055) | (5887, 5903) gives 1.2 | 236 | 215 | 227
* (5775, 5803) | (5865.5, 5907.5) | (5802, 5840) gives -3.7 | 219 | 245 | 231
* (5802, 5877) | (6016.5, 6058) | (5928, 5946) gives 0.1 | 240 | 234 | 232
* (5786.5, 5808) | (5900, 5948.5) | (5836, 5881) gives -2.1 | 222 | 235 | 227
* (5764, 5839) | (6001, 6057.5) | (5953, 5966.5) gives -0.2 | 231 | 236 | 232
